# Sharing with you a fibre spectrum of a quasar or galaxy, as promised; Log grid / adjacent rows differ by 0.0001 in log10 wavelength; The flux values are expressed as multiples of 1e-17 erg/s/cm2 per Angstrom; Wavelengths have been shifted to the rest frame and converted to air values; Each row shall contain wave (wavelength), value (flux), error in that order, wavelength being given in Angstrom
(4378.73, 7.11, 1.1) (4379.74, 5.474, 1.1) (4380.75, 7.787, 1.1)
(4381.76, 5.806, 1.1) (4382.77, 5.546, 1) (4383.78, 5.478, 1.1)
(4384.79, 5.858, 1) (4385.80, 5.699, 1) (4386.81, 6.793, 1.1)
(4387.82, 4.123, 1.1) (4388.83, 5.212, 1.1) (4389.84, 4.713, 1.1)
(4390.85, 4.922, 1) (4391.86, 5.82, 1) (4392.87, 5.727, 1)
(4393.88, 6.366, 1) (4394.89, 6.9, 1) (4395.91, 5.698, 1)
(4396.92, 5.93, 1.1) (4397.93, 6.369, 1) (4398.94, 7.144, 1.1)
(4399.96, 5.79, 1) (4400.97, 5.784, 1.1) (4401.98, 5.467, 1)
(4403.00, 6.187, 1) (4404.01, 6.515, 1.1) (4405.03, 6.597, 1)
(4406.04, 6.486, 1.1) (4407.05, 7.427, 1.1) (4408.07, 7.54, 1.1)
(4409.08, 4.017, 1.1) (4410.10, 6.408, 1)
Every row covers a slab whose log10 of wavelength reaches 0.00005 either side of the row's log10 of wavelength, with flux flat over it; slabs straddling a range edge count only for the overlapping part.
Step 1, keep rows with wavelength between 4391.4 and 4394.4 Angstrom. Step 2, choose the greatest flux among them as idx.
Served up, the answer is 6.366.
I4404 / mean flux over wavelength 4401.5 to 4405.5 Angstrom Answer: 6.18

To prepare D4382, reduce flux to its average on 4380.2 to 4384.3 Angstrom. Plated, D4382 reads 6.14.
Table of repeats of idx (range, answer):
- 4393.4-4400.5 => 7.144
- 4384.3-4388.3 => 6.793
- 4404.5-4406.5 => 6.597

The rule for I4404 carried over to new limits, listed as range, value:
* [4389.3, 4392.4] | 5.17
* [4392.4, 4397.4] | 6.13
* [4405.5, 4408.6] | 7.14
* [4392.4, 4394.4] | 6.07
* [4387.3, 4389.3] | 4.68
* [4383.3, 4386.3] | 5.68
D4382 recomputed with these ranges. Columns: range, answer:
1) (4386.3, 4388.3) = 5.48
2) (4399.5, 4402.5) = 5.68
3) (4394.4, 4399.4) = 6.4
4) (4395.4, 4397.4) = 5.81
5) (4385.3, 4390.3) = 5.31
